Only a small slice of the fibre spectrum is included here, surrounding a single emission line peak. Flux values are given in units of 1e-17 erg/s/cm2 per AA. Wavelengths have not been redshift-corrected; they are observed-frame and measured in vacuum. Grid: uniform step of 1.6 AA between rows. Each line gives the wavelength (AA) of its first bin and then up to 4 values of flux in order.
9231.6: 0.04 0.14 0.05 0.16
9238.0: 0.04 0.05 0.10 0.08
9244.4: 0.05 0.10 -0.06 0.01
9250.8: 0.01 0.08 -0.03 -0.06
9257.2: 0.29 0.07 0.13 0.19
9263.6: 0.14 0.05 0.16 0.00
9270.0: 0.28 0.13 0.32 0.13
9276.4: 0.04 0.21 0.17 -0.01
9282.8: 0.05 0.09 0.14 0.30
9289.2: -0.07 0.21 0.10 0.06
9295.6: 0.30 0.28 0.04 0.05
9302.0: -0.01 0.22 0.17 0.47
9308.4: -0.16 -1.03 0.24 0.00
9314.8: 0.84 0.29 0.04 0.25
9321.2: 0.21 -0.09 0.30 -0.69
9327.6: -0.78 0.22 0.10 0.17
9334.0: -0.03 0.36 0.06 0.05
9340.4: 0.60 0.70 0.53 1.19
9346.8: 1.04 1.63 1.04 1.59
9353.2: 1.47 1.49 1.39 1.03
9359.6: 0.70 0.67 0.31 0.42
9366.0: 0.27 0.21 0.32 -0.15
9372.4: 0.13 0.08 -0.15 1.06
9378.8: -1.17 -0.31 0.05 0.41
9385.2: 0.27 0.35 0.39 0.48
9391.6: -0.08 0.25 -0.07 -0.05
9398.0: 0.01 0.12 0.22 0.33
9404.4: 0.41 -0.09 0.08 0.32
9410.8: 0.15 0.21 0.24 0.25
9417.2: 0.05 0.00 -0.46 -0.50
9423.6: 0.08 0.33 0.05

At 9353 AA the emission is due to [O II]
